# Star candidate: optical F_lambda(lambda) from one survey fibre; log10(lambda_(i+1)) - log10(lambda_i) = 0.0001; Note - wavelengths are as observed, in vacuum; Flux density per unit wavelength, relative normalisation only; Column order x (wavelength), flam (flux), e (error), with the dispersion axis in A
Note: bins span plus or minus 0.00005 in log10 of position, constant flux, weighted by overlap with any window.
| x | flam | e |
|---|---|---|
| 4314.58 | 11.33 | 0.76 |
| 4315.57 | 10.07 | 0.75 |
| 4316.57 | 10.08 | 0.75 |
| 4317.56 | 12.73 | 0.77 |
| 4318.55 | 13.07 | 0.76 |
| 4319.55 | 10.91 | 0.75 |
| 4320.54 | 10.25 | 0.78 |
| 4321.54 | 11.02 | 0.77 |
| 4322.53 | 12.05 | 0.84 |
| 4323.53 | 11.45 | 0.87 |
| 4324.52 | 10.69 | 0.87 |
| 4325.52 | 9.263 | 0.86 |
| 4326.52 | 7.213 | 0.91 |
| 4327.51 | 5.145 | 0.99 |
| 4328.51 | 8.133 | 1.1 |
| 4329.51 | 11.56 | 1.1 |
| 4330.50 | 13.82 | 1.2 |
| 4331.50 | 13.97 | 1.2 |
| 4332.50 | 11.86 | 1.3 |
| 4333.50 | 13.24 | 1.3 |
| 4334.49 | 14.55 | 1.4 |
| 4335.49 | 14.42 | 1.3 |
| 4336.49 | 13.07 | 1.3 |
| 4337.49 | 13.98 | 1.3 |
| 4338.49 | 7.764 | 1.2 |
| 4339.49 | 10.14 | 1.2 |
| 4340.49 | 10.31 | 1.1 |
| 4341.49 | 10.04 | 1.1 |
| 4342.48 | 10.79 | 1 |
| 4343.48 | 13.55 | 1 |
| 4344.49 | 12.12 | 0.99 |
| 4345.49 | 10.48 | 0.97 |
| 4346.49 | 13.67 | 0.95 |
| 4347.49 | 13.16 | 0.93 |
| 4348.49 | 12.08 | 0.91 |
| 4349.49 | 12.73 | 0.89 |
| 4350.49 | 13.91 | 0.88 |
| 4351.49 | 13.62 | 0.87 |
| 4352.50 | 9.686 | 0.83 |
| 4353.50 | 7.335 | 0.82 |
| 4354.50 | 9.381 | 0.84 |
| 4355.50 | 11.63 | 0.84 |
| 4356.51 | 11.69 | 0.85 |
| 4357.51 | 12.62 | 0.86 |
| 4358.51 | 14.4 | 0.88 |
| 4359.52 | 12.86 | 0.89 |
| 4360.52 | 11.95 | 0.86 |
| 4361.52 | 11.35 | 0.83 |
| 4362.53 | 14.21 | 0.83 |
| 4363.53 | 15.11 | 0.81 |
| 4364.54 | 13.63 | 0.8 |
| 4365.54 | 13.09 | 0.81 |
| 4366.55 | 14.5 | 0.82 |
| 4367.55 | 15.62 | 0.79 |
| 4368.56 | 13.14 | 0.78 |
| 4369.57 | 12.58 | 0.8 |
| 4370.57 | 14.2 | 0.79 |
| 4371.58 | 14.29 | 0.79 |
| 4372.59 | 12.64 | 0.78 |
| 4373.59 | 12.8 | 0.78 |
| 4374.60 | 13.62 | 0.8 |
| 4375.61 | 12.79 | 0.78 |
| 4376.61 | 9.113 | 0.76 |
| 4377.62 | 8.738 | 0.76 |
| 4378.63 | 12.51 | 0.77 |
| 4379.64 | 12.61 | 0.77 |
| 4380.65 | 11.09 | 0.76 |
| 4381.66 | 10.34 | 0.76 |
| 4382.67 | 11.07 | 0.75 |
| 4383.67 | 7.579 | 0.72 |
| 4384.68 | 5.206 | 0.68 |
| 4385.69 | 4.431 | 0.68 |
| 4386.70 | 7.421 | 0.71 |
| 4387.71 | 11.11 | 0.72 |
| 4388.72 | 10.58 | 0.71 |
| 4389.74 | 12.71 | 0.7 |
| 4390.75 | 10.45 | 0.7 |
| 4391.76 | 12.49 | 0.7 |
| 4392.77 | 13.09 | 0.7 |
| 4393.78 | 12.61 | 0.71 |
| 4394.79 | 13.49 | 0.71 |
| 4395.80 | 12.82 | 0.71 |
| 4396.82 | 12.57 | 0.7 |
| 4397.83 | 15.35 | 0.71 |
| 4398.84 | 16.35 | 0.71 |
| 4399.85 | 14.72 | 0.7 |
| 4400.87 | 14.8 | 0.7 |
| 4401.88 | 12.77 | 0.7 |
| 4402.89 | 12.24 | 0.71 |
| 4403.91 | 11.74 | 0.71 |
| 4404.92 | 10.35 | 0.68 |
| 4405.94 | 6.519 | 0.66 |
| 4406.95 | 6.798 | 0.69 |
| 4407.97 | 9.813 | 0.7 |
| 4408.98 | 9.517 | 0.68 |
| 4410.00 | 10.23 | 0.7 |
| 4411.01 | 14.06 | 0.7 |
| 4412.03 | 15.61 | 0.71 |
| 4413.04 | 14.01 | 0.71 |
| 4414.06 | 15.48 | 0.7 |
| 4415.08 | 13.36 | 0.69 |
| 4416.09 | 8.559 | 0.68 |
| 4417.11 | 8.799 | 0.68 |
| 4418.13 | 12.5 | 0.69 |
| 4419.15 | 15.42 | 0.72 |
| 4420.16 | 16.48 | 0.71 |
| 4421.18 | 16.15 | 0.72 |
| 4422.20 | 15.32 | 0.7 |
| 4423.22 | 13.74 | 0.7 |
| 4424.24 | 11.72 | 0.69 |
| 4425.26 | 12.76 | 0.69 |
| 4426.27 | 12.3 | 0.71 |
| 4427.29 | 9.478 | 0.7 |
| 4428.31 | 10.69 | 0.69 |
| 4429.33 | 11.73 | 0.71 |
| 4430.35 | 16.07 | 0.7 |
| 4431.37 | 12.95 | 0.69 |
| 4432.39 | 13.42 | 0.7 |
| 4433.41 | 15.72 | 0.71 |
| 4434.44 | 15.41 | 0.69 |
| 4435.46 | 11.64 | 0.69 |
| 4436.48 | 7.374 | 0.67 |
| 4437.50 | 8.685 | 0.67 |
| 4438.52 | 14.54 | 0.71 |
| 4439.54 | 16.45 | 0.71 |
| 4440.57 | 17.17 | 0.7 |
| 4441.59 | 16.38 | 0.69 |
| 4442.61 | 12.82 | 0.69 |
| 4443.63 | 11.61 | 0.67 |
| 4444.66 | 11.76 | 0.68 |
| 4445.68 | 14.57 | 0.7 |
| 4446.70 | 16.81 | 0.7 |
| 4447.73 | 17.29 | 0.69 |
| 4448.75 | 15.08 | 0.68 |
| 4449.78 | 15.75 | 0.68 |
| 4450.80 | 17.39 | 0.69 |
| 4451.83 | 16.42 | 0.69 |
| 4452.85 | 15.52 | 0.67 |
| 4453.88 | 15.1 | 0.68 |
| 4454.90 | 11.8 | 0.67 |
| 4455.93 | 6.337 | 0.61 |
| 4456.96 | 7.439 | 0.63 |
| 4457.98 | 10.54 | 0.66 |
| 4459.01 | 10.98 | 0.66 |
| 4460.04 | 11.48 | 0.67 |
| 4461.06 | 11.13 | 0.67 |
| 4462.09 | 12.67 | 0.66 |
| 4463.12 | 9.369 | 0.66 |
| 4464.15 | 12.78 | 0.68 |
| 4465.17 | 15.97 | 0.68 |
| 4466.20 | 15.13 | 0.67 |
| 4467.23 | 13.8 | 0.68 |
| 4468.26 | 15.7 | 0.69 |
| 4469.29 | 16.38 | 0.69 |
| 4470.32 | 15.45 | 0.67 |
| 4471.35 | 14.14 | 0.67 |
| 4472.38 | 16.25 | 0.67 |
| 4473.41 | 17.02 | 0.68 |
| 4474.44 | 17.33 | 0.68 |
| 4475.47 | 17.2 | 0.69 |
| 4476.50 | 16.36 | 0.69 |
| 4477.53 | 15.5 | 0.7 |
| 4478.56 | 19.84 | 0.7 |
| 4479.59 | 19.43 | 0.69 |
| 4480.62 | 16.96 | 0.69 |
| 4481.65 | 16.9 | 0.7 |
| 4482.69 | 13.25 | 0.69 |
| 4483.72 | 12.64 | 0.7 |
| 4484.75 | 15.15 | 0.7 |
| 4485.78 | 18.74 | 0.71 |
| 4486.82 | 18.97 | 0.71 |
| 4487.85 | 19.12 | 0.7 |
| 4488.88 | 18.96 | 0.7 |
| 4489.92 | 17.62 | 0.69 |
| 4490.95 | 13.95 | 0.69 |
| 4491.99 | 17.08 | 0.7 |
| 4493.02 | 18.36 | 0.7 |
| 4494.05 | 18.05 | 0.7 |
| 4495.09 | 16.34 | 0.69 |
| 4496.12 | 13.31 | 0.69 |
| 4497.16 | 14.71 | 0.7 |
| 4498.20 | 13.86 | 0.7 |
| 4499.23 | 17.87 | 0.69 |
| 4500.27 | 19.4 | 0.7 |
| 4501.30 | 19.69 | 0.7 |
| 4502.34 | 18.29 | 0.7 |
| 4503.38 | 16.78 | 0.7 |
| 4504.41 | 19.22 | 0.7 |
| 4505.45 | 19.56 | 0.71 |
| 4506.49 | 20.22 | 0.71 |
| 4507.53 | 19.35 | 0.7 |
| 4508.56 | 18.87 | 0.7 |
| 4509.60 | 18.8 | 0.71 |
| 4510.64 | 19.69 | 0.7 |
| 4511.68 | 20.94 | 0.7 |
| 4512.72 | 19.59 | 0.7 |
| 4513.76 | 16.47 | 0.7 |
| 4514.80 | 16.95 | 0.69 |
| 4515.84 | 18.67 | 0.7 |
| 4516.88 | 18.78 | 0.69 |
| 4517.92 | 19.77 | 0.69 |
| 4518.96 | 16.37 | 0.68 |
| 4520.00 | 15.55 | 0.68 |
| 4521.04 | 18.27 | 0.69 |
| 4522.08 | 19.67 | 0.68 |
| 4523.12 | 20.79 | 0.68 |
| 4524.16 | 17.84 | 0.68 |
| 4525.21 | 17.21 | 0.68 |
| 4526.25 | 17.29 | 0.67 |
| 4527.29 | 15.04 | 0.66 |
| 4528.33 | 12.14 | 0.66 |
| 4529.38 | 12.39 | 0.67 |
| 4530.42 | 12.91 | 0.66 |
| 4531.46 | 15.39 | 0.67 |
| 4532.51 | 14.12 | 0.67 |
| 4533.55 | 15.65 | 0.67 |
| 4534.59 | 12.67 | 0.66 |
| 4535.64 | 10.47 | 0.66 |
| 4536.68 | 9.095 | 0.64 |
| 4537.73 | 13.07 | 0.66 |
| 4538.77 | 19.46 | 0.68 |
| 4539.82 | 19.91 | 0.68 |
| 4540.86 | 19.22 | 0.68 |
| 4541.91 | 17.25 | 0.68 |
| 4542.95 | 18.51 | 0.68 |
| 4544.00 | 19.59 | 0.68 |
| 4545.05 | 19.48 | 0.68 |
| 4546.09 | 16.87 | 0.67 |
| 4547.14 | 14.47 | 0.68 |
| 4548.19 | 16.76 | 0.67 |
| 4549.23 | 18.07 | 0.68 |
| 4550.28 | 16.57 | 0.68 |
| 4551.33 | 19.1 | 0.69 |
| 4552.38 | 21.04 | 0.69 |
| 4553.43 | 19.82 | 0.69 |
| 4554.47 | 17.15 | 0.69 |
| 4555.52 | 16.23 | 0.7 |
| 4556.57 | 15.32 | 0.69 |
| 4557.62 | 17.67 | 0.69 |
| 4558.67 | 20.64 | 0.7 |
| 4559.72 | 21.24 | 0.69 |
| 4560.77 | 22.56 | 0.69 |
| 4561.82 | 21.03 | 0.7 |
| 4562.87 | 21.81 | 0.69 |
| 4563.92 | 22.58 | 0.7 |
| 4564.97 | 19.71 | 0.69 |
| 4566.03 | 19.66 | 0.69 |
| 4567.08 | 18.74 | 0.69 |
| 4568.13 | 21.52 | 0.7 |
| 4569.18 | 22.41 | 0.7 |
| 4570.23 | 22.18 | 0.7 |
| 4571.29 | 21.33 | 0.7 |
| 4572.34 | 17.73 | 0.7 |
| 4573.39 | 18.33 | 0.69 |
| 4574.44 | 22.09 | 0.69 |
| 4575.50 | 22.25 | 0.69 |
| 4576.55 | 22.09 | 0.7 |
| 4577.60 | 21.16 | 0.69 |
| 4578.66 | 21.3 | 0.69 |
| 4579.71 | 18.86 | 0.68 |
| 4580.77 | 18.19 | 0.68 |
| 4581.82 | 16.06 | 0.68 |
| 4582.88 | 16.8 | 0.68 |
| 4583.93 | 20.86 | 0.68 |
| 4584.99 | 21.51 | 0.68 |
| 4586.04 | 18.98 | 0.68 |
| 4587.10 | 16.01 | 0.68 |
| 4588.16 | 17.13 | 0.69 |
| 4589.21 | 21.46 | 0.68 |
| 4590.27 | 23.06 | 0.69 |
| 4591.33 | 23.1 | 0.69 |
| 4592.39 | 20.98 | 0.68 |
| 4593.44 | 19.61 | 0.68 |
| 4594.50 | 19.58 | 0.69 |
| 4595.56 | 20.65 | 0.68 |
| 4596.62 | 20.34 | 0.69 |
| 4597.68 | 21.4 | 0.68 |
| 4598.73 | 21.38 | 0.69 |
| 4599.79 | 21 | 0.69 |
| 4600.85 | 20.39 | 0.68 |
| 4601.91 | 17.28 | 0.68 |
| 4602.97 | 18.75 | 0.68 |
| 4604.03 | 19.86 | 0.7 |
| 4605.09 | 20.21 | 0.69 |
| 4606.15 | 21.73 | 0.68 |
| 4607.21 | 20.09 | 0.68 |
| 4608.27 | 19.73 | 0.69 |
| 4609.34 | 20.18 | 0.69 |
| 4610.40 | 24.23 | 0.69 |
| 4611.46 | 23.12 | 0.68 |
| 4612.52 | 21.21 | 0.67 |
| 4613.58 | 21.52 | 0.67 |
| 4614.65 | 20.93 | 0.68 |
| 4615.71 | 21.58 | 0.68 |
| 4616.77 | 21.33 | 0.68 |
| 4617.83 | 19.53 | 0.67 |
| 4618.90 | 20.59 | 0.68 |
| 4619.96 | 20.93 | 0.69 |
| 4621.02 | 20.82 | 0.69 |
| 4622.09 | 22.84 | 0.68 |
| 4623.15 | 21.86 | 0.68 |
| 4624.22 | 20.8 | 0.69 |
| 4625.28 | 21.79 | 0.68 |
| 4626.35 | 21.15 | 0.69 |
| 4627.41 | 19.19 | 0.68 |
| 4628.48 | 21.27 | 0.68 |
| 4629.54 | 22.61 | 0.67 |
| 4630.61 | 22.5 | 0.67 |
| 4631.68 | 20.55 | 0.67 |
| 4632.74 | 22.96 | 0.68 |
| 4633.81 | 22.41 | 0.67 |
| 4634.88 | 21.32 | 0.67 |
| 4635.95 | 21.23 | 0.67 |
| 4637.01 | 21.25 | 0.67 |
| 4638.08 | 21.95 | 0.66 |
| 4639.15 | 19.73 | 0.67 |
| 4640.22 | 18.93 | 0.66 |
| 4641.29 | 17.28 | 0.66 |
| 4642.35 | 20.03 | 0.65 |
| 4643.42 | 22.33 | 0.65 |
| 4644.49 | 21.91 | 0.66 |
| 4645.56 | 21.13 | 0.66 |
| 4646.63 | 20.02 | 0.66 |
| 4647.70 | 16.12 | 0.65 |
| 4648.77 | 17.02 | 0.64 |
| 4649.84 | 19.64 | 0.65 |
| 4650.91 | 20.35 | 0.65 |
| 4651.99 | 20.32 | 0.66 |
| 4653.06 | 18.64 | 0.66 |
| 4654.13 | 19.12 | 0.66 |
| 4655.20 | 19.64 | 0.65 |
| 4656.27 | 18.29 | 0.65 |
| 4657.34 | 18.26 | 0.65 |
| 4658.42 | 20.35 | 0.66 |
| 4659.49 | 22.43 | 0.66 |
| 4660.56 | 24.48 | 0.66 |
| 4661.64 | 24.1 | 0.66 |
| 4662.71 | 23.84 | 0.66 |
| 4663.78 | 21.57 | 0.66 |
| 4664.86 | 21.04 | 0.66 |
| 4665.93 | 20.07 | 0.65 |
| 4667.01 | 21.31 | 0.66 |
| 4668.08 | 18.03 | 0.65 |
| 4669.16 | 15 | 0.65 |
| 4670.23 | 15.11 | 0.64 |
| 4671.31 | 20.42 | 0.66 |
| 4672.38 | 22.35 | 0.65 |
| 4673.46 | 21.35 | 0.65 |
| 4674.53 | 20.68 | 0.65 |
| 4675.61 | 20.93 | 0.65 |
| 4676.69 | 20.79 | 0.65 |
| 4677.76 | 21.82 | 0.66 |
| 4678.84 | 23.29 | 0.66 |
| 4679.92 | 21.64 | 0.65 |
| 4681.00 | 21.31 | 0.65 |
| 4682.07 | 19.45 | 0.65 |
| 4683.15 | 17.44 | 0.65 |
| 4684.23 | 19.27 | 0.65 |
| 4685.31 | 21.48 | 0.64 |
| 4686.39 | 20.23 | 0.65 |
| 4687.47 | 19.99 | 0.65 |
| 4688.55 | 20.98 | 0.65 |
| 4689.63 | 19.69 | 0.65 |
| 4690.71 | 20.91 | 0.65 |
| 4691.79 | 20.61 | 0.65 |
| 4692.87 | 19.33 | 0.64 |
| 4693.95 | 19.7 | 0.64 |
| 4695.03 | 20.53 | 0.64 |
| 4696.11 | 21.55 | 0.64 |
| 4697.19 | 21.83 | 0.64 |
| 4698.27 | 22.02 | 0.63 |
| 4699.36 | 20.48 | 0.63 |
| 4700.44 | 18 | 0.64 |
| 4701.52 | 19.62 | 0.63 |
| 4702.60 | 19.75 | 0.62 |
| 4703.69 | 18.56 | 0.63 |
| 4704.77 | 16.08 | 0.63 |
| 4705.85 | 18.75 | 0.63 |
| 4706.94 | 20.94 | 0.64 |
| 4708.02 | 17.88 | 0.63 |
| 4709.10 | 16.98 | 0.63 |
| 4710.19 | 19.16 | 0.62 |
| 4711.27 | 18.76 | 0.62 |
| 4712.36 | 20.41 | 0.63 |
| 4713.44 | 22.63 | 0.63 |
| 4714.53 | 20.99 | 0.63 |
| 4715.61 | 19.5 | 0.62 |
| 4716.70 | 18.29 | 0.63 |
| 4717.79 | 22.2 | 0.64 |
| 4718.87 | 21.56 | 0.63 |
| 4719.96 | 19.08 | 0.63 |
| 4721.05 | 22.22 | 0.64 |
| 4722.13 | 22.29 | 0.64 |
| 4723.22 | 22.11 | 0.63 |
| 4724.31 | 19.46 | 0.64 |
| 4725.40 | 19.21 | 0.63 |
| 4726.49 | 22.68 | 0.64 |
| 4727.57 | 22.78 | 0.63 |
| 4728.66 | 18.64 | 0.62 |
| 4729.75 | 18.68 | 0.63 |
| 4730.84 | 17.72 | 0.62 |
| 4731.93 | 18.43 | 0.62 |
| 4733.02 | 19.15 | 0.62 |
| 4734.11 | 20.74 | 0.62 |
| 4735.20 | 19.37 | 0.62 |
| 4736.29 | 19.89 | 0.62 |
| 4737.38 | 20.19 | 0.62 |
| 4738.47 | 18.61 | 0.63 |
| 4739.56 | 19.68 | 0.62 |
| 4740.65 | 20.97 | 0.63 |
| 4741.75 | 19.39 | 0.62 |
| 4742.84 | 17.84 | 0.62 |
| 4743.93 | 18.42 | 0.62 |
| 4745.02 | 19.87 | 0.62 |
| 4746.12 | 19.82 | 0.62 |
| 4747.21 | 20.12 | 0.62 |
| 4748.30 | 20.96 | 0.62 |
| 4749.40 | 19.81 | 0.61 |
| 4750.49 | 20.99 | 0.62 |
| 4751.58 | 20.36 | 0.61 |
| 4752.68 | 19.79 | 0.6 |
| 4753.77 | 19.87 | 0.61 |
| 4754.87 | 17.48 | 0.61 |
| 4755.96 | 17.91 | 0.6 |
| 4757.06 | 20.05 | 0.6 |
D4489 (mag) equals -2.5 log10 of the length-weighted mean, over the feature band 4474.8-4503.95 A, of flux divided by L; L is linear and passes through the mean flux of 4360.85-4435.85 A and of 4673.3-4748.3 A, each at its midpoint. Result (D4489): -0.17 mag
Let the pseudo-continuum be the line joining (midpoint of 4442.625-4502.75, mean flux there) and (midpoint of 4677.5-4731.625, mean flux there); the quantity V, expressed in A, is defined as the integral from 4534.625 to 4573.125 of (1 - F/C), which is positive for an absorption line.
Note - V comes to -3.4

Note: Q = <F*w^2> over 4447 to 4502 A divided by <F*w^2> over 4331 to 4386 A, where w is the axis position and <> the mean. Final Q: 1.4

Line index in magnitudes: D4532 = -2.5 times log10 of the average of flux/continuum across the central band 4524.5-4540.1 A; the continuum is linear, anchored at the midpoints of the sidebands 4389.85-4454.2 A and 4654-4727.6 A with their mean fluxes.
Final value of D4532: 0.12 mag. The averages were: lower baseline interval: 13.2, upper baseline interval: 20.3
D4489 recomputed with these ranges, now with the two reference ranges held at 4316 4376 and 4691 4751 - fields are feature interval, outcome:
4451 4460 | 0.20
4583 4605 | -0.17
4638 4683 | -0.09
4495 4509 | -0.16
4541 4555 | -0.11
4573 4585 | -0.18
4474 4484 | -0.12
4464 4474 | -0.05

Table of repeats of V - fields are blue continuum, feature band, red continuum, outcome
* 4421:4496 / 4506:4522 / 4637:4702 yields -2.5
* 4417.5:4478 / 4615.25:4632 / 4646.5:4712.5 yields -2.5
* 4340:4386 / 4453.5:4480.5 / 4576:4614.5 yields 2.8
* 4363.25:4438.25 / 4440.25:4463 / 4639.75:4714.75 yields 0.4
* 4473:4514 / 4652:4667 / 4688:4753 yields -1.2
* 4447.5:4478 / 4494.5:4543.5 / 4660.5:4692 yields -3.8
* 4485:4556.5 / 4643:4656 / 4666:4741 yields -0.3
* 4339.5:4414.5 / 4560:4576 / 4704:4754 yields -4.6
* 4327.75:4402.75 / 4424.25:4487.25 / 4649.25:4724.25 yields 1.0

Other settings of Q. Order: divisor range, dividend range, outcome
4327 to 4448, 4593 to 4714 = 1.87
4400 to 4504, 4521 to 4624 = 1.42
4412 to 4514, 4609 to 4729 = 1.48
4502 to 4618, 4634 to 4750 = 1.12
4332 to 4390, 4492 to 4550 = 1.55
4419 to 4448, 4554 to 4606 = 1.57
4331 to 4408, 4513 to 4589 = 1.65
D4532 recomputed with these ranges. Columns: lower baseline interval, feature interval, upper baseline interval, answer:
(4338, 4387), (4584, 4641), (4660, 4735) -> -0.15 mag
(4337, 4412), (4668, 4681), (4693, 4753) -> -0.08 mag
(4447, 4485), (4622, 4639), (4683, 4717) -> -0.18 mag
